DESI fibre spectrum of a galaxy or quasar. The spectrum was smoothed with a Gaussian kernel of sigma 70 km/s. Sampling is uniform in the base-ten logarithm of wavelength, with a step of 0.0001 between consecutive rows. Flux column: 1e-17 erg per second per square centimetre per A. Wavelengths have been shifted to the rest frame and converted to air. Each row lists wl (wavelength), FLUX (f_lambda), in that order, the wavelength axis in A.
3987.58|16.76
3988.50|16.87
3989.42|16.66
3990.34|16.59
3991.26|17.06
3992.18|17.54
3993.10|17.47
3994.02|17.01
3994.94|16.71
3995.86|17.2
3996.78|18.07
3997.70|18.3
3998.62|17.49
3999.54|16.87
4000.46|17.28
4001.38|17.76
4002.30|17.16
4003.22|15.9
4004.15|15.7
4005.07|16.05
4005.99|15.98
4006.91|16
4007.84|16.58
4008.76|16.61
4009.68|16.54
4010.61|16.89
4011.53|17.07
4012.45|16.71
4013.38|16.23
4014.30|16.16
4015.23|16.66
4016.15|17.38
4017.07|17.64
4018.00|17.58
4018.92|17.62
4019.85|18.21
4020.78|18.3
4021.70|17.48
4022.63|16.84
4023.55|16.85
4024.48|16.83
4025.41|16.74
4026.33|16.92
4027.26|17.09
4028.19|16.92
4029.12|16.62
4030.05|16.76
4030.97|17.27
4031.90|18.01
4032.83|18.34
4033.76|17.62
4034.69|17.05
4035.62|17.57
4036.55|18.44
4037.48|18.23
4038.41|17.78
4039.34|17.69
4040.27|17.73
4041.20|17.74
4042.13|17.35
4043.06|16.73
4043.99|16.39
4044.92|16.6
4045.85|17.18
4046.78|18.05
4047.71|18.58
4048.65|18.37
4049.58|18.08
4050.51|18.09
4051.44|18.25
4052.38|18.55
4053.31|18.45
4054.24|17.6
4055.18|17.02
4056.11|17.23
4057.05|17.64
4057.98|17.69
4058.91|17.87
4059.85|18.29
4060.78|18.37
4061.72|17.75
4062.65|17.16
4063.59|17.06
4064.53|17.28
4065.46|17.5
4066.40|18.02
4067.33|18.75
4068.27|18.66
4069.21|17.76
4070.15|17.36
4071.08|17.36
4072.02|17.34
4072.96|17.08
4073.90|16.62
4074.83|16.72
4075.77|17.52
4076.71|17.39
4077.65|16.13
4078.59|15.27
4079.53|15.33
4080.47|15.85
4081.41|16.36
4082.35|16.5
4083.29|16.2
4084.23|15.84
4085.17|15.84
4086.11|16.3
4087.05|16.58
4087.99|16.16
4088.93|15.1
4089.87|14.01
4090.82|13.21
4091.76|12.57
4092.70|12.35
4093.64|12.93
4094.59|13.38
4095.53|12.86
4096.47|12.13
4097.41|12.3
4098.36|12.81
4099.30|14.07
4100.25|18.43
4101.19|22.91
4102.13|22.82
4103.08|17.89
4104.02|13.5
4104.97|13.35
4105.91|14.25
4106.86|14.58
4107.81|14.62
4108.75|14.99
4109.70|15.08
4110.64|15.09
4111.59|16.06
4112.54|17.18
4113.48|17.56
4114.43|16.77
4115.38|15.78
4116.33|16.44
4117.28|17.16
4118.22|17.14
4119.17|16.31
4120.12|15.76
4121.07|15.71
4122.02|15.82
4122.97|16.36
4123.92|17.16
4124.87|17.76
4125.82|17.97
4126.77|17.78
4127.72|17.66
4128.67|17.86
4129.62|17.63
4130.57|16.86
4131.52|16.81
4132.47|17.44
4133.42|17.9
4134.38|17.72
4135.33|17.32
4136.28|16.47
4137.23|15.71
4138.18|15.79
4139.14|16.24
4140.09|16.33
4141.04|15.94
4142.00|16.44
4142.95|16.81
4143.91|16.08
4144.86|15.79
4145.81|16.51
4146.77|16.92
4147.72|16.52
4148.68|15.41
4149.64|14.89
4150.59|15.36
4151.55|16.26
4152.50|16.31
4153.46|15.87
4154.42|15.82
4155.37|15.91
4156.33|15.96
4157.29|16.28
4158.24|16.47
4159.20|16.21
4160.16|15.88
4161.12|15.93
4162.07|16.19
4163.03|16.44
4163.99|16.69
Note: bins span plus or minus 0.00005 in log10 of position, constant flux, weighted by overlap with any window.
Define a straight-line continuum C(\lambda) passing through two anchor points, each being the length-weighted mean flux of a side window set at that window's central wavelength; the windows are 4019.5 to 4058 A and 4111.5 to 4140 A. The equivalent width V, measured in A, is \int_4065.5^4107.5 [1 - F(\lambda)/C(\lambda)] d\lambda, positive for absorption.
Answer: 3.2 A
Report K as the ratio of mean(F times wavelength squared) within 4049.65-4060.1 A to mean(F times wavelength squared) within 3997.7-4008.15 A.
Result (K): 1.1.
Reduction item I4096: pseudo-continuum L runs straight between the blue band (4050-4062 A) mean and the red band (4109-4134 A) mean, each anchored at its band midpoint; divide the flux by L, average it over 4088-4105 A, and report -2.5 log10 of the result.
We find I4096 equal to 0.16 mag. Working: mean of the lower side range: 17.9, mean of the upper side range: 16.8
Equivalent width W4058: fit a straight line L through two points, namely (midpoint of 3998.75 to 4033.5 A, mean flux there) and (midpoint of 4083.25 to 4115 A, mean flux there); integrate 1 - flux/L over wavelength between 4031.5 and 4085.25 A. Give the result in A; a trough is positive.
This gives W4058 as -4.3 A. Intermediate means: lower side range 17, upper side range 15.3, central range 17.4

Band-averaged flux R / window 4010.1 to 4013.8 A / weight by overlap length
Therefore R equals 16.7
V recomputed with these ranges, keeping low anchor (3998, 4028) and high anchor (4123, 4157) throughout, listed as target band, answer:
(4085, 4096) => 1.6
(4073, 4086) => 0.3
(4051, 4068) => -1.0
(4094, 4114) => 1.4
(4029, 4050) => -0.9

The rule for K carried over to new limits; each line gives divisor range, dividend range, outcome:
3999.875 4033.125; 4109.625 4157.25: 1.03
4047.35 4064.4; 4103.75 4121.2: 0.90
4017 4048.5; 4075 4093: 0.91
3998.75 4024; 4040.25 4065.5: 1.07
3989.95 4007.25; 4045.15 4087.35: 1.05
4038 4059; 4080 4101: 0.85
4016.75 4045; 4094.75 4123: 0.95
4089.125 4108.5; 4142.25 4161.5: 1.12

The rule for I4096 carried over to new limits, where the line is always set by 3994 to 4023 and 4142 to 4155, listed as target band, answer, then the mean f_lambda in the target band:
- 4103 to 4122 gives 0.04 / 15.7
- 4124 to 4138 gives -0.07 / 17.3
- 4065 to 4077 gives -0.06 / 17.5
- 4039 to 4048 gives -0.04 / 17.4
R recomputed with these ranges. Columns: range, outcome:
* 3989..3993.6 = 17.1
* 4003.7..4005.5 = 15.9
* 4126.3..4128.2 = 17.7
